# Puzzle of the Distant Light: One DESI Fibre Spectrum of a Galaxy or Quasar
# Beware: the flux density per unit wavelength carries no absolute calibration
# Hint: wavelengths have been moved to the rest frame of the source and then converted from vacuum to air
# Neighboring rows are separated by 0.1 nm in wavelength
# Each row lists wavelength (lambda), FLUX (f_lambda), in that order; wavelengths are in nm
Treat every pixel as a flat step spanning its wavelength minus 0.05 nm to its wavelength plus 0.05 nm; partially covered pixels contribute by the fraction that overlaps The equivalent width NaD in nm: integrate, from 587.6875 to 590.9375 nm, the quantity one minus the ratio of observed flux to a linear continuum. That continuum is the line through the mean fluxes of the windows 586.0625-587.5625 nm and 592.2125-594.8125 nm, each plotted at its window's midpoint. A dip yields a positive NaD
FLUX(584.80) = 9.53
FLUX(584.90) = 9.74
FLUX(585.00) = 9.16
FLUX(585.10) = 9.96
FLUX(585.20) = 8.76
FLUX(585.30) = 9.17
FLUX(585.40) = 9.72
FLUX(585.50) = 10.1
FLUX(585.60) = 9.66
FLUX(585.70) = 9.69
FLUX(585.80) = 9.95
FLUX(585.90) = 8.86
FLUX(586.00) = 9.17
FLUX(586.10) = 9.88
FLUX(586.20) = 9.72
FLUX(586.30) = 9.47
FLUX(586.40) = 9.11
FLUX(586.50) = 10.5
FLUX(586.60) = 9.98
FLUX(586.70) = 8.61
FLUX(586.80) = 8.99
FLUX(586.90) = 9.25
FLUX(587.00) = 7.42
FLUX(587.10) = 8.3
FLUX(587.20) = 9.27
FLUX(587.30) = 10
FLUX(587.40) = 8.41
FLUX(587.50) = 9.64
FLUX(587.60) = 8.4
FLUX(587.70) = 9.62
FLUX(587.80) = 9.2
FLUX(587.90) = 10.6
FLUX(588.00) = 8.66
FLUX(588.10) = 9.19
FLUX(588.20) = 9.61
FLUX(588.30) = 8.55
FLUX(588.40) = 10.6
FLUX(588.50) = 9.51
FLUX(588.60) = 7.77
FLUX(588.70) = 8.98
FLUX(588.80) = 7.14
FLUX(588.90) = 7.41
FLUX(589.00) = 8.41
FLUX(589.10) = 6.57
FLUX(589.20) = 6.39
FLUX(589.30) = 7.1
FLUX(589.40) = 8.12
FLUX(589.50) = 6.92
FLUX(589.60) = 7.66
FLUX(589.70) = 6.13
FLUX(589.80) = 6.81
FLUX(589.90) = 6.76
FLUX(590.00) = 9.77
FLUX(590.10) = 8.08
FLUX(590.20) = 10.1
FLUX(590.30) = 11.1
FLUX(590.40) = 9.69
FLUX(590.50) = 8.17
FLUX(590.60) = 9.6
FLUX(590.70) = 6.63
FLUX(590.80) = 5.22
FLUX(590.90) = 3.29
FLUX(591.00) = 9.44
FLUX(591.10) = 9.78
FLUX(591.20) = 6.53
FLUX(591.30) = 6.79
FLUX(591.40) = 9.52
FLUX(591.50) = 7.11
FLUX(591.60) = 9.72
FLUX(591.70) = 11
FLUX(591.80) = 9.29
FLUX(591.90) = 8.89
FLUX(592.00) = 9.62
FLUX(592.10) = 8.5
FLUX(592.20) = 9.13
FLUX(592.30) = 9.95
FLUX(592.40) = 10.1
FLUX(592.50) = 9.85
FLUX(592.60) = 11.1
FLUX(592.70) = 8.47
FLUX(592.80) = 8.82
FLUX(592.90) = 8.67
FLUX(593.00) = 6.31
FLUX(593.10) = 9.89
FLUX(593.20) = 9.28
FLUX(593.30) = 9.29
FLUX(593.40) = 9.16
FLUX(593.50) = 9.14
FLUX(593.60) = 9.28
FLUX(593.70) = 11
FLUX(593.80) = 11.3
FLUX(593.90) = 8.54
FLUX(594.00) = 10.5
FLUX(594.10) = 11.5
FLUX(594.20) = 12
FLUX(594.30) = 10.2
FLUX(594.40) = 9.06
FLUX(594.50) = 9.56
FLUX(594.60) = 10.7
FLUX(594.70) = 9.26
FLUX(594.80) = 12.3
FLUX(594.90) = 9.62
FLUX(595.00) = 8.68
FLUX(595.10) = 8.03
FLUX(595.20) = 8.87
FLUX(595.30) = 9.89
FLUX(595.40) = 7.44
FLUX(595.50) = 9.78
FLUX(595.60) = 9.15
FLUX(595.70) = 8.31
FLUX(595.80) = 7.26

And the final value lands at 0.43 nm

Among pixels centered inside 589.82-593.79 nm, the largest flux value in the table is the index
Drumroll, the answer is 11.1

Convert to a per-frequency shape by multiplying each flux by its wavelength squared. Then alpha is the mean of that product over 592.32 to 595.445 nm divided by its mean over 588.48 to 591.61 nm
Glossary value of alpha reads 1.2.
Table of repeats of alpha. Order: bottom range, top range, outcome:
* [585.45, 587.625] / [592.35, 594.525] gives 1.07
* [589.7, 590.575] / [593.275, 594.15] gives 1.16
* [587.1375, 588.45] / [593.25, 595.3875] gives 1.08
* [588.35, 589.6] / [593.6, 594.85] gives 1.35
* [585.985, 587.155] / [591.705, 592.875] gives 1.05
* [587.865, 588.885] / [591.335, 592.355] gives 1.04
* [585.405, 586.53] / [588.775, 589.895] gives 0.75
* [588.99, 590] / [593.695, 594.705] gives 1.47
